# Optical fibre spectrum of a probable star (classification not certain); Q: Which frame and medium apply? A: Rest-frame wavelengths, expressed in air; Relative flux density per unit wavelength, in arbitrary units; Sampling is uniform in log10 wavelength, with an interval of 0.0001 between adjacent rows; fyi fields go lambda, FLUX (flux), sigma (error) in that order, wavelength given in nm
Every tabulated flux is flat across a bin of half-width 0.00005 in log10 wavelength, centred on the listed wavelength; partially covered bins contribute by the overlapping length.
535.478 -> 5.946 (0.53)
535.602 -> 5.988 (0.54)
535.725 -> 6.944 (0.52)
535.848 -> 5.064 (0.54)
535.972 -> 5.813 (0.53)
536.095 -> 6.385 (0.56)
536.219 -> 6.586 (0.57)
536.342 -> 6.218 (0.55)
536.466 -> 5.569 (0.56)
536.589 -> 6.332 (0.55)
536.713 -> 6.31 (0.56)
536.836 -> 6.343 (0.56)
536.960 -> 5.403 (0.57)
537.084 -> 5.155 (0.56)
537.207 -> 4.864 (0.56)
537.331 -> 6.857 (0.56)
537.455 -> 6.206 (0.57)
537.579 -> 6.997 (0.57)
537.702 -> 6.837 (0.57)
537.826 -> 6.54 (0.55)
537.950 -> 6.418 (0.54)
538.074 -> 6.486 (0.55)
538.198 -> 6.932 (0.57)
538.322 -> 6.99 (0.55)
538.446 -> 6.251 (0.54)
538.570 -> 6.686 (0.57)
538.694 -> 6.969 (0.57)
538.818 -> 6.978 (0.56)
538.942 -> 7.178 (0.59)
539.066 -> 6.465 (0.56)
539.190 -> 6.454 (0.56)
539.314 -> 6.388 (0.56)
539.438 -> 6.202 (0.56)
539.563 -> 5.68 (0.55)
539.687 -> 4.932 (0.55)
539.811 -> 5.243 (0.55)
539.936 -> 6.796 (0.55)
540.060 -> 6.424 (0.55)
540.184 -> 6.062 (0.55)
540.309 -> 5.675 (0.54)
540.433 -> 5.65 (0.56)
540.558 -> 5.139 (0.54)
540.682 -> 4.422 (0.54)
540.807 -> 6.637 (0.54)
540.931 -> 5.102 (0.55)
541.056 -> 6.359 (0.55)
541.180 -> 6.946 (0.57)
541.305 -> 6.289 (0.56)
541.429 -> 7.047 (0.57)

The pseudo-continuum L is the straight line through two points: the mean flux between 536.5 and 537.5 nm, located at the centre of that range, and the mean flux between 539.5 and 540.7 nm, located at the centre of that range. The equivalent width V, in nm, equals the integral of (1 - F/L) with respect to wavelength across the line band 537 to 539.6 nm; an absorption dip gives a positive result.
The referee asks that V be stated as -0.29 nm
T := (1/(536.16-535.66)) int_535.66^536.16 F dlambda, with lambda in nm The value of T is 6.05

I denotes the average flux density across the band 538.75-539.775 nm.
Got 6.26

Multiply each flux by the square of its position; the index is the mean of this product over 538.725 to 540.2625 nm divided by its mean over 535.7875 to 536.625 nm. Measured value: 1.1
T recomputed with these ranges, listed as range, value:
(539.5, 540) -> 5.66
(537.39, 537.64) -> 6.59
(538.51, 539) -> 6.95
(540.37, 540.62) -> 5.4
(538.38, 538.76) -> 6.64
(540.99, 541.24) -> 6.63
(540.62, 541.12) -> 5.64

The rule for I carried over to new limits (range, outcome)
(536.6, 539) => 6.44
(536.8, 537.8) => 6.09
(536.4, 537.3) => 5.75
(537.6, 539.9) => 6.44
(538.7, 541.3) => 6.06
